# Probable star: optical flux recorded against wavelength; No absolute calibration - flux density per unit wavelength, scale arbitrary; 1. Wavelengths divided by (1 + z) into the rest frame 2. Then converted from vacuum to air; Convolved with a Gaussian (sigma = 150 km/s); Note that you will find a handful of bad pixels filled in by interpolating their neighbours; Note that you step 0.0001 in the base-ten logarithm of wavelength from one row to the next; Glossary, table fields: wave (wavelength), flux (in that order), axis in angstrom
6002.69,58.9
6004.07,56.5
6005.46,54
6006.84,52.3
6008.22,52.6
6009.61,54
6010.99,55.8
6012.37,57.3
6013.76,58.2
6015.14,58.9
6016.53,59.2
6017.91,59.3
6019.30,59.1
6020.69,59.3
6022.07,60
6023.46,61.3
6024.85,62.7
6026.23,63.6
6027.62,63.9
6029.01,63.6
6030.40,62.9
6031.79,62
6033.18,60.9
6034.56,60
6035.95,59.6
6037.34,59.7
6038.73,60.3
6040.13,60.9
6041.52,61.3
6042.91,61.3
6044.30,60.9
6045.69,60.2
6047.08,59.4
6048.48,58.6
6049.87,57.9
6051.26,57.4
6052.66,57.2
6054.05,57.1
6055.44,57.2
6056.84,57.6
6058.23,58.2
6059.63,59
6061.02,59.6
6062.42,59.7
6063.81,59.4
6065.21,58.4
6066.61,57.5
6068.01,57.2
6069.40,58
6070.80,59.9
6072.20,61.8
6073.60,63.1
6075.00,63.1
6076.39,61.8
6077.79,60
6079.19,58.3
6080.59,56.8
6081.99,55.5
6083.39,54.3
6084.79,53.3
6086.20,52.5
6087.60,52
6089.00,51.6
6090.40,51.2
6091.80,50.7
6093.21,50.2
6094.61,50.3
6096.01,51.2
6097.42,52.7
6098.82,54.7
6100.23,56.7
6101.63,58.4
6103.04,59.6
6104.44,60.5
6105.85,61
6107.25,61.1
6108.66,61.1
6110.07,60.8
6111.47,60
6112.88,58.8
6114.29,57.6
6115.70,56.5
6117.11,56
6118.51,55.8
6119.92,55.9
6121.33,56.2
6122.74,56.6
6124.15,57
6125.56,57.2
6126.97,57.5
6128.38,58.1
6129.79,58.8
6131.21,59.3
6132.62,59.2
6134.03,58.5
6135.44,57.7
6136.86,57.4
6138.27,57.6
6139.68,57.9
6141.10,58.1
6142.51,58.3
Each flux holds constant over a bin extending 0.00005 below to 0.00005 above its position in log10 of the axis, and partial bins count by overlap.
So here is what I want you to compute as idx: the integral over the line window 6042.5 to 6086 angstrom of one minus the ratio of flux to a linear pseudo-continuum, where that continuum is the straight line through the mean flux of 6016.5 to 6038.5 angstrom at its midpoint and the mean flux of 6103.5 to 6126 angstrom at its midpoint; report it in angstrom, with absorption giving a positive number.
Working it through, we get 1.0 angstrom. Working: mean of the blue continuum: 61.1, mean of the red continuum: 58.3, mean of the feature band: 58.6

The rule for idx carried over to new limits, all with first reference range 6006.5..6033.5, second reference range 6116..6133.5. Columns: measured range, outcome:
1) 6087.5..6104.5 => 1.2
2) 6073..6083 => -0.2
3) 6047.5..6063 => 0.1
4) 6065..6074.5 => -0.2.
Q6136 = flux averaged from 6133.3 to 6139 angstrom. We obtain 57.9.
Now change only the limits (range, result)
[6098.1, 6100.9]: 55.6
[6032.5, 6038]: 60.1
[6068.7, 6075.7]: 61.3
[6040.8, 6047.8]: 60.6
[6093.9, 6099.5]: 52.3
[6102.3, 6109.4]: 60.6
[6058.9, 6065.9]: 59.2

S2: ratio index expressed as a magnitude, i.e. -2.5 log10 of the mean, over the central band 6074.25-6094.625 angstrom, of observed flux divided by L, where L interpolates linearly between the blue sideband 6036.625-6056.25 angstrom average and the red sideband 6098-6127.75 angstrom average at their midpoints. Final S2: 0.07 mag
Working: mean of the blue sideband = 59.2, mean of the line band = 55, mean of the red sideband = 58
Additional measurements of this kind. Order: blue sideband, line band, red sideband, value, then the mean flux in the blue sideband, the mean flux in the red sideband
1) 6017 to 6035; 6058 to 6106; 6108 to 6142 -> 0.05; 61.4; 57.9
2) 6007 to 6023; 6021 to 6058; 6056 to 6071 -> -0.04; 57.5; 58.5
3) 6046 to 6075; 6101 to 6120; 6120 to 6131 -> -0.02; 58.8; 57.3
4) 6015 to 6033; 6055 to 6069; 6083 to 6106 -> -0.02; 61.3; 54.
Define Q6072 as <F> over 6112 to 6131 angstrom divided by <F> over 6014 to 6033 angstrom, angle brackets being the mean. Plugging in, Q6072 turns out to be 0.9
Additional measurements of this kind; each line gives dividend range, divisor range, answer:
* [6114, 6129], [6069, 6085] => 0.96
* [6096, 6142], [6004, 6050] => 0.97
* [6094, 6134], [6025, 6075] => 0.96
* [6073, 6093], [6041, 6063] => 0.95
